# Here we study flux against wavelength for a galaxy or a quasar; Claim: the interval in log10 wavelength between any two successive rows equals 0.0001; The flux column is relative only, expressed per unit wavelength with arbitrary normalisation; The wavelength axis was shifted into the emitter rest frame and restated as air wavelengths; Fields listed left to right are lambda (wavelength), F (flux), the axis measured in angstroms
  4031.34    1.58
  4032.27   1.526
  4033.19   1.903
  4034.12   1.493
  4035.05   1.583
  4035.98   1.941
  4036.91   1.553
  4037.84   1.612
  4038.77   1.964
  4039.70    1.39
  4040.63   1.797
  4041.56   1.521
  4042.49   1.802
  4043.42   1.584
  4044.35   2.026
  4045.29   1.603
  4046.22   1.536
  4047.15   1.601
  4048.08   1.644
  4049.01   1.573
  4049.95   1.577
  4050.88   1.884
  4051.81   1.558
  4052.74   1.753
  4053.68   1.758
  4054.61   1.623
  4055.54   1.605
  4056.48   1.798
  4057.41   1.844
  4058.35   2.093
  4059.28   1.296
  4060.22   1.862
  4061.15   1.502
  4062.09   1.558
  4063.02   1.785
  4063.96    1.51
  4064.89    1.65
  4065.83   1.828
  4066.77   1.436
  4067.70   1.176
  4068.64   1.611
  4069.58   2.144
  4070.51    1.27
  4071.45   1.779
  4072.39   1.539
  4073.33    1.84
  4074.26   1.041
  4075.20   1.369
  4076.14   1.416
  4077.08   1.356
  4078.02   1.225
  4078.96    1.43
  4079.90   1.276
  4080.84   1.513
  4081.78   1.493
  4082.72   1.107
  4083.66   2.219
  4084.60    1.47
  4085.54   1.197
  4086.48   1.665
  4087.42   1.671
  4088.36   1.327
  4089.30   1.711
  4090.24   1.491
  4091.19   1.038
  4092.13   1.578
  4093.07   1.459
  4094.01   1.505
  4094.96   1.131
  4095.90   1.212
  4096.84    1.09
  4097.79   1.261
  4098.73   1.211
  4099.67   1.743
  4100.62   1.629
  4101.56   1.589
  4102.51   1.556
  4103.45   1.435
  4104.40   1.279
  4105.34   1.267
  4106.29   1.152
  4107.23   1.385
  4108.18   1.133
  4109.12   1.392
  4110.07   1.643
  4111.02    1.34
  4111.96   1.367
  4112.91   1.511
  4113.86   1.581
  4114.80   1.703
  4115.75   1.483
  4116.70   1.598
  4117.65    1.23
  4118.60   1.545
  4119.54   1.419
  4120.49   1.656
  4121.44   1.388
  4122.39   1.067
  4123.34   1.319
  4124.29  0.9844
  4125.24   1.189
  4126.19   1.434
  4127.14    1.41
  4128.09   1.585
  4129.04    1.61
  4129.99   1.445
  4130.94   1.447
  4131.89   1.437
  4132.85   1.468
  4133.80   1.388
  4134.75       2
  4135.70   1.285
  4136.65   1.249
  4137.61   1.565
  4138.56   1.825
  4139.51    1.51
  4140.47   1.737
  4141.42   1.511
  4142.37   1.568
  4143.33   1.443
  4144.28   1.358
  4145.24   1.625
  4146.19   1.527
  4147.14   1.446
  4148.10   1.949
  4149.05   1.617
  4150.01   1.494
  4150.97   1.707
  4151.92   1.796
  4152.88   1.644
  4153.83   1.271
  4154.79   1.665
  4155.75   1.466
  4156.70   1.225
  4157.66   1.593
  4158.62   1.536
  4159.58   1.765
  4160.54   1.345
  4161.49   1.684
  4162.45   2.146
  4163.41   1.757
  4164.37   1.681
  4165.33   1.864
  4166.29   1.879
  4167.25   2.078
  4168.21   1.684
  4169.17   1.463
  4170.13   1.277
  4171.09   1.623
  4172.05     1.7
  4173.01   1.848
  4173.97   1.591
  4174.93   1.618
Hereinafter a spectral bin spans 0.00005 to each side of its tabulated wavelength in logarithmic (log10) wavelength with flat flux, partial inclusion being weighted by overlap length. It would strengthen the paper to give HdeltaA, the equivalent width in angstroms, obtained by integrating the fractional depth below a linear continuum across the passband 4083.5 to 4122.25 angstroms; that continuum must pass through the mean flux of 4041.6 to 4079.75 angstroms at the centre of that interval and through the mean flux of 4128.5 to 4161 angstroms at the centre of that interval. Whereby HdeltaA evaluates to 3.4 angstroms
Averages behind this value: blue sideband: 1.61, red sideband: 1.54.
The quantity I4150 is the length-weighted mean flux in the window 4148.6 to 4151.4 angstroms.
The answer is 1.6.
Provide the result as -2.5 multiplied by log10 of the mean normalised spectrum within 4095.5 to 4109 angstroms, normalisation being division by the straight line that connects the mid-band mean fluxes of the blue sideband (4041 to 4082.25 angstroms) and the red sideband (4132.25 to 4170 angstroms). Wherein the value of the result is 0.18 mag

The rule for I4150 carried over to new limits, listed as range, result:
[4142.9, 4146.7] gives 1.49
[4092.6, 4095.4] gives 1.37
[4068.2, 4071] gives 1.68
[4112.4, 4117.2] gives 1.57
